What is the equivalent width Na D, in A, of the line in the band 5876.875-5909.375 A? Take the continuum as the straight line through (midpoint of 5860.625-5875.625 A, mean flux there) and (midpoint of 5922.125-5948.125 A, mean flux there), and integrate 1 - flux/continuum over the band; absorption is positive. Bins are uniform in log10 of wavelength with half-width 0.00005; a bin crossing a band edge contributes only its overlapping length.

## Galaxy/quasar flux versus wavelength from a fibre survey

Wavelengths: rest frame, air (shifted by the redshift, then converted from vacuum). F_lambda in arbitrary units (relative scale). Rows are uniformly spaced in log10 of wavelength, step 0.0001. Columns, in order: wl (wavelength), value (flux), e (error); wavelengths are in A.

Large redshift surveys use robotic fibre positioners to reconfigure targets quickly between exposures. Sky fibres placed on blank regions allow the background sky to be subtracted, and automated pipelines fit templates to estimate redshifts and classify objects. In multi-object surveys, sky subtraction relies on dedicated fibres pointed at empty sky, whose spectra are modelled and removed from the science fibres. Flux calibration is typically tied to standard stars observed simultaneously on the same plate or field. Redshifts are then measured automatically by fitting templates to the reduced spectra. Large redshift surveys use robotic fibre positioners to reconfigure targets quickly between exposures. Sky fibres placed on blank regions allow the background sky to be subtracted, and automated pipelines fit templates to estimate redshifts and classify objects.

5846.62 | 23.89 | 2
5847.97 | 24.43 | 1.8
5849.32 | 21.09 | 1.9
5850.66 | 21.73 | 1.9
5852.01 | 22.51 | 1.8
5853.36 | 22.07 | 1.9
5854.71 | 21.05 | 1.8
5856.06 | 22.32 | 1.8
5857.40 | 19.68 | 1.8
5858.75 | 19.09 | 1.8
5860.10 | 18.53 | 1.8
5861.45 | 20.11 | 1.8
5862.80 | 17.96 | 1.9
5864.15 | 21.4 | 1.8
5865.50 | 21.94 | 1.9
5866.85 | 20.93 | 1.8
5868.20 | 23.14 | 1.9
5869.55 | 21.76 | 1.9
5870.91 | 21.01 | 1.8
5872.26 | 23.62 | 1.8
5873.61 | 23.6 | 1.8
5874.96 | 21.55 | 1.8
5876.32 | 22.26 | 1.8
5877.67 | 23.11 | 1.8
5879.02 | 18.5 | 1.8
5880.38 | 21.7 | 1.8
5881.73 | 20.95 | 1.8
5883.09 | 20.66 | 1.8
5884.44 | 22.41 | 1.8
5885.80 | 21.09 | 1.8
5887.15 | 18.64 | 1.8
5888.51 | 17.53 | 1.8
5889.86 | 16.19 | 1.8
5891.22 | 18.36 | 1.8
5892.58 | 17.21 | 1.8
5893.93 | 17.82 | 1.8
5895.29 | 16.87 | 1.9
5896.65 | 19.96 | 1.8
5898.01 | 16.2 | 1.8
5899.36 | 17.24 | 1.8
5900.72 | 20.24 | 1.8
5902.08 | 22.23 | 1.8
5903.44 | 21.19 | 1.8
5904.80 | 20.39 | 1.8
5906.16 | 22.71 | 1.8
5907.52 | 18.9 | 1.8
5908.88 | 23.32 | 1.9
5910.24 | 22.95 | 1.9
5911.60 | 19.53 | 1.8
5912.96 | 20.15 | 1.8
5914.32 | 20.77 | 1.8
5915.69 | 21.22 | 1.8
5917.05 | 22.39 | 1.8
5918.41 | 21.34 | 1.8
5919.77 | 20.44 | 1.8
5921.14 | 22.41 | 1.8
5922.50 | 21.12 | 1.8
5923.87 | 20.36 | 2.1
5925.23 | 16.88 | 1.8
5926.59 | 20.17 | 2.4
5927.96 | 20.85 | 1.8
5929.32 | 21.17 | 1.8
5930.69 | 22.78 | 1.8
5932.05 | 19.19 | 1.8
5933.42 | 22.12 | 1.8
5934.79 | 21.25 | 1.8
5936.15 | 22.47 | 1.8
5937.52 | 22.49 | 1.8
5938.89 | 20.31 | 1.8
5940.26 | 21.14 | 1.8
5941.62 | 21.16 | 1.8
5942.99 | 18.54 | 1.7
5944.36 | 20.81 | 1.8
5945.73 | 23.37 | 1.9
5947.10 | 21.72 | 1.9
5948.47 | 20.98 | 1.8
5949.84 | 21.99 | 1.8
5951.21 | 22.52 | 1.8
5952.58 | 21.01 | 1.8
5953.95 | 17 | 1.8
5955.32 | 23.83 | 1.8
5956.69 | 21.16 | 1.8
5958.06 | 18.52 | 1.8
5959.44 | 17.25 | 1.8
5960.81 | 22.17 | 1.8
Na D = 2.4 A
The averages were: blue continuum 21.5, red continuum 20.9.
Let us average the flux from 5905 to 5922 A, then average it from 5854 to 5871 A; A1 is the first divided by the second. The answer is 1.03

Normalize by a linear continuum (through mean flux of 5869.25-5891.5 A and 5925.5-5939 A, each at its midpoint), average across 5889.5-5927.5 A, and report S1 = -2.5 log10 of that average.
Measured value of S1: 0.054 mag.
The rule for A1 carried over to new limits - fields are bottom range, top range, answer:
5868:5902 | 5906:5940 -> 1.05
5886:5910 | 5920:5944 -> 1.08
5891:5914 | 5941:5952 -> 1.08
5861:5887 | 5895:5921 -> 0.96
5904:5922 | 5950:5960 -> 0.95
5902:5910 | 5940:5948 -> 0.98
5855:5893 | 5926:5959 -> 1.02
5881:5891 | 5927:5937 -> 1.09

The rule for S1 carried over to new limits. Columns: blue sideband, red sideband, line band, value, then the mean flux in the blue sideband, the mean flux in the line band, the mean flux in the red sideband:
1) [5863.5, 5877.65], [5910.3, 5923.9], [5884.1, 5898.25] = 0.18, 22.2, 18.4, 21.1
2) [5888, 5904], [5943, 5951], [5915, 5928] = -0.04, 18.4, 20.7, 21.5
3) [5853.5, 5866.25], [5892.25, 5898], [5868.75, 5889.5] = -0.12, 20.3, 21.2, 17.8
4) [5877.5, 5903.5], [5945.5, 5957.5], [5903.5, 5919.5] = -0.06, 19.3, 21.2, 21.4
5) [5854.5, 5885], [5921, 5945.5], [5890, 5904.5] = 0.13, 21.2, 18.7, 20.9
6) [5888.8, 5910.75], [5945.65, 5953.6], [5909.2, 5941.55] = -0.03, 19.4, 21.1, 21.6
